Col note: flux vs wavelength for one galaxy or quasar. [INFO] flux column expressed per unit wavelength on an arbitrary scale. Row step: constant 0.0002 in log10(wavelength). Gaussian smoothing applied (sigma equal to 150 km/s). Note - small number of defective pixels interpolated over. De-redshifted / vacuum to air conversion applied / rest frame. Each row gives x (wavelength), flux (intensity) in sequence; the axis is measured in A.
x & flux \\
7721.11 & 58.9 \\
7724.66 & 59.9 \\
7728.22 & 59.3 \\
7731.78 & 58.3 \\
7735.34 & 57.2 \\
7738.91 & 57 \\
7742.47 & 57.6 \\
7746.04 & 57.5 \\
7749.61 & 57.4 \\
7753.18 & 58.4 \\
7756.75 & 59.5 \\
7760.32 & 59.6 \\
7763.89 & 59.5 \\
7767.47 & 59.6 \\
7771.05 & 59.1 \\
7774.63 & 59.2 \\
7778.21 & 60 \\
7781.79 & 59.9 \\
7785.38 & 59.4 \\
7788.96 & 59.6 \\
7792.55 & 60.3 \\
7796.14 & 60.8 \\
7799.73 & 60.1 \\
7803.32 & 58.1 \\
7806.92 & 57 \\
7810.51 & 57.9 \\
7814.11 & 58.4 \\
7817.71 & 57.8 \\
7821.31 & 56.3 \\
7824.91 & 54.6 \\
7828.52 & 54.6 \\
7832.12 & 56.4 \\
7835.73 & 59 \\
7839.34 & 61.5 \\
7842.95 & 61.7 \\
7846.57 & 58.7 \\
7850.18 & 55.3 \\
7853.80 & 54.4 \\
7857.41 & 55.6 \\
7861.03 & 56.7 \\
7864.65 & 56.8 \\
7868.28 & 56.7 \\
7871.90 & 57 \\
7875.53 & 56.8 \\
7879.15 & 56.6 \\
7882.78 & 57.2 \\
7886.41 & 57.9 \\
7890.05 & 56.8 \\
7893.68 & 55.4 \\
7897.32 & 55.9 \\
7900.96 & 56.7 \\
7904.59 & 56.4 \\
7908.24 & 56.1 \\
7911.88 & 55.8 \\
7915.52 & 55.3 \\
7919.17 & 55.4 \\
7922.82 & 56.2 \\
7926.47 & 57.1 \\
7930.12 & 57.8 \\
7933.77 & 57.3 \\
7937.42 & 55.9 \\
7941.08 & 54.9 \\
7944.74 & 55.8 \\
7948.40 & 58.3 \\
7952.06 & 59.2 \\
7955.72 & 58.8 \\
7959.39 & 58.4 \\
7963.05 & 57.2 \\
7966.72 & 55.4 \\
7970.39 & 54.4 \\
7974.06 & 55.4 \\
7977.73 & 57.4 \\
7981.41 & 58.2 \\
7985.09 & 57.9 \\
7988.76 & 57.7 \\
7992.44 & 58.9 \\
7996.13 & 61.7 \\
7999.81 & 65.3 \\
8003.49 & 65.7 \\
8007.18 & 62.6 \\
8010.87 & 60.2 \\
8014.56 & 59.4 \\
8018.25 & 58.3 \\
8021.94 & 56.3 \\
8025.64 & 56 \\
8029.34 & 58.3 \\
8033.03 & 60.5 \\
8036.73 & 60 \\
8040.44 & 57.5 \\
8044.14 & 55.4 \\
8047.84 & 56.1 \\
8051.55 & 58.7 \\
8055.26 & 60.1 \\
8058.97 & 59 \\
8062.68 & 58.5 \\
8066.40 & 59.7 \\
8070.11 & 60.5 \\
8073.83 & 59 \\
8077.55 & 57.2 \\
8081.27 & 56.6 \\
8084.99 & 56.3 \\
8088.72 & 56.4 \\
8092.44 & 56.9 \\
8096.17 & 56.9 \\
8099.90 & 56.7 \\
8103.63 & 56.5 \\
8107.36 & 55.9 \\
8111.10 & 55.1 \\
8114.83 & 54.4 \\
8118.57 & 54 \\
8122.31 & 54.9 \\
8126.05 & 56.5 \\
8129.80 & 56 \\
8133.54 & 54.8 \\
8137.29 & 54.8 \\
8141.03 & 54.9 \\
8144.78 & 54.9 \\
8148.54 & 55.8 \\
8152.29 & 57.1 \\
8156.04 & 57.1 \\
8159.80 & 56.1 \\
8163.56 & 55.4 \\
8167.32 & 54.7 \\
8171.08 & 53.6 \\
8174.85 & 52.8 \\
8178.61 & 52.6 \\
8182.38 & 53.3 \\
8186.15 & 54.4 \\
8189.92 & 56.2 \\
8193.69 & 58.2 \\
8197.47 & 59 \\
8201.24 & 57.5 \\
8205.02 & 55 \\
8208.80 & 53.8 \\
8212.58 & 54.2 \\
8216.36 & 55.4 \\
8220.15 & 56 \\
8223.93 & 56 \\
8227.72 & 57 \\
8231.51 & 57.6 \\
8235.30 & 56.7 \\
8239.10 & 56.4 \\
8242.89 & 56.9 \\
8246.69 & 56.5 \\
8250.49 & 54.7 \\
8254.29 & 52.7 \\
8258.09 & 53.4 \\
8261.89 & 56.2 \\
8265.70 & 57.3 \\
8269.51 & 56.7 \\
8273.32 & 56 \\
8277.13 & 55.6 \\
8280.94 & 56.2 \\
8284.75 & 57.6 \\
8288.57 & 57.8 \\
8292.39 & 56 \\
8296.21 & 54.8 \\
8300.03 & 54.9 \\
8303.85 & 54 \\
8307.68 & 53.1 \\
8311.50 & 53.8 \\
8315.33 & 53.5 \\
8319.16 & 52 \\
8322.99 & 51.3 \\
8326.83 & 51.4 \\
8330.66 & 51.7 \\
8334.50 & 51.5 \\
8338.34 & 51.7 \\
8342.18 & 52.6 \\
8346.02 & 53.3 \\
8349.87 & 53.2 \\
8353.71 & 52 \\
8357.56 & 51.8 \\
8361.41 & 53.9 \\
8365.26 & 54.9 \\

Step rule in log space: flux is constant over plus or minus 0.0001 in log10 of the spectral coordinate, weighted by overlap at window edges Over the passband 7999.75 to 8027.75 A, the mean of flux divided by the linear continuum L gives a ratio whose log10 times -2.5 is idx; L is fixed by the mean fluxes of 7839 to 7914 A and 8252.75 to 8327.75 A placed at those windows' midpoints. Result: -0.07 mag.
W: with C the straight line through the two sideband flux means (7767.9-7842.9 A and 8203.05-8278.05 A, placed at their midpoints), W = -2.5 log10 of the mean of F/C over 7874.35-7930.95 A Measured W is 0.03 mag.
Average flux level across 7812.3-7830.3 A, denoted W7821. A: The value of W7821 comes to 56.3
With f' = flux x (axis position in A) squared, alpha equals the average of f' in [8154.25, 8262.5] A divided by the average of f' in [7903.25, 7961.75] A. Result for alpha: 1.05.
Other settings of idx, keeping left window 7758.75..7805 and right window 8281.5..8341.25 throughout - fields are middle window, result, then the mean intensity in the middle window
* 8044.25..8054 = -0.01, 57.2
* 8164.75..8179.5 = 0.03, 53.6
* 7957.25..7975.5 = 0.03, 56.2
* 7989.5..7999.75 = -0.07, 60.9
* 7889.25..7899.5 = 0.05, 56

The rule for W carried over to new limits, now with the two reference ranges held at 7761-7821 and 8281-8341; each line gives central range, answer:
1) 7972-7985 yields 0.00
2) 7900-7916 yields 0.03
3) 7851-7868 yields 0.05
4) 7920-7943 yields 0.02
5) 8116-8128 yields 0.01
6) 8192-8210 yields -0.04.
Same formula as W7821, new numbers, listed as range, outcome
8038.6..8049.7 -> 56.4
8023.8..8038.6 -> 58.7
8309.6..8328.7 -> 52.4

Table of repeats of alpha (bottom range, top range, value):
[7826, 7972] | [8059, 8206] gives 1.05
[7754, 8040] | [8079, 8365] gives 1.03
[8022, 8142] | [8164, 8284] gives 1.01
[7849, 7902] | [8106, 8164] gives 1.05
